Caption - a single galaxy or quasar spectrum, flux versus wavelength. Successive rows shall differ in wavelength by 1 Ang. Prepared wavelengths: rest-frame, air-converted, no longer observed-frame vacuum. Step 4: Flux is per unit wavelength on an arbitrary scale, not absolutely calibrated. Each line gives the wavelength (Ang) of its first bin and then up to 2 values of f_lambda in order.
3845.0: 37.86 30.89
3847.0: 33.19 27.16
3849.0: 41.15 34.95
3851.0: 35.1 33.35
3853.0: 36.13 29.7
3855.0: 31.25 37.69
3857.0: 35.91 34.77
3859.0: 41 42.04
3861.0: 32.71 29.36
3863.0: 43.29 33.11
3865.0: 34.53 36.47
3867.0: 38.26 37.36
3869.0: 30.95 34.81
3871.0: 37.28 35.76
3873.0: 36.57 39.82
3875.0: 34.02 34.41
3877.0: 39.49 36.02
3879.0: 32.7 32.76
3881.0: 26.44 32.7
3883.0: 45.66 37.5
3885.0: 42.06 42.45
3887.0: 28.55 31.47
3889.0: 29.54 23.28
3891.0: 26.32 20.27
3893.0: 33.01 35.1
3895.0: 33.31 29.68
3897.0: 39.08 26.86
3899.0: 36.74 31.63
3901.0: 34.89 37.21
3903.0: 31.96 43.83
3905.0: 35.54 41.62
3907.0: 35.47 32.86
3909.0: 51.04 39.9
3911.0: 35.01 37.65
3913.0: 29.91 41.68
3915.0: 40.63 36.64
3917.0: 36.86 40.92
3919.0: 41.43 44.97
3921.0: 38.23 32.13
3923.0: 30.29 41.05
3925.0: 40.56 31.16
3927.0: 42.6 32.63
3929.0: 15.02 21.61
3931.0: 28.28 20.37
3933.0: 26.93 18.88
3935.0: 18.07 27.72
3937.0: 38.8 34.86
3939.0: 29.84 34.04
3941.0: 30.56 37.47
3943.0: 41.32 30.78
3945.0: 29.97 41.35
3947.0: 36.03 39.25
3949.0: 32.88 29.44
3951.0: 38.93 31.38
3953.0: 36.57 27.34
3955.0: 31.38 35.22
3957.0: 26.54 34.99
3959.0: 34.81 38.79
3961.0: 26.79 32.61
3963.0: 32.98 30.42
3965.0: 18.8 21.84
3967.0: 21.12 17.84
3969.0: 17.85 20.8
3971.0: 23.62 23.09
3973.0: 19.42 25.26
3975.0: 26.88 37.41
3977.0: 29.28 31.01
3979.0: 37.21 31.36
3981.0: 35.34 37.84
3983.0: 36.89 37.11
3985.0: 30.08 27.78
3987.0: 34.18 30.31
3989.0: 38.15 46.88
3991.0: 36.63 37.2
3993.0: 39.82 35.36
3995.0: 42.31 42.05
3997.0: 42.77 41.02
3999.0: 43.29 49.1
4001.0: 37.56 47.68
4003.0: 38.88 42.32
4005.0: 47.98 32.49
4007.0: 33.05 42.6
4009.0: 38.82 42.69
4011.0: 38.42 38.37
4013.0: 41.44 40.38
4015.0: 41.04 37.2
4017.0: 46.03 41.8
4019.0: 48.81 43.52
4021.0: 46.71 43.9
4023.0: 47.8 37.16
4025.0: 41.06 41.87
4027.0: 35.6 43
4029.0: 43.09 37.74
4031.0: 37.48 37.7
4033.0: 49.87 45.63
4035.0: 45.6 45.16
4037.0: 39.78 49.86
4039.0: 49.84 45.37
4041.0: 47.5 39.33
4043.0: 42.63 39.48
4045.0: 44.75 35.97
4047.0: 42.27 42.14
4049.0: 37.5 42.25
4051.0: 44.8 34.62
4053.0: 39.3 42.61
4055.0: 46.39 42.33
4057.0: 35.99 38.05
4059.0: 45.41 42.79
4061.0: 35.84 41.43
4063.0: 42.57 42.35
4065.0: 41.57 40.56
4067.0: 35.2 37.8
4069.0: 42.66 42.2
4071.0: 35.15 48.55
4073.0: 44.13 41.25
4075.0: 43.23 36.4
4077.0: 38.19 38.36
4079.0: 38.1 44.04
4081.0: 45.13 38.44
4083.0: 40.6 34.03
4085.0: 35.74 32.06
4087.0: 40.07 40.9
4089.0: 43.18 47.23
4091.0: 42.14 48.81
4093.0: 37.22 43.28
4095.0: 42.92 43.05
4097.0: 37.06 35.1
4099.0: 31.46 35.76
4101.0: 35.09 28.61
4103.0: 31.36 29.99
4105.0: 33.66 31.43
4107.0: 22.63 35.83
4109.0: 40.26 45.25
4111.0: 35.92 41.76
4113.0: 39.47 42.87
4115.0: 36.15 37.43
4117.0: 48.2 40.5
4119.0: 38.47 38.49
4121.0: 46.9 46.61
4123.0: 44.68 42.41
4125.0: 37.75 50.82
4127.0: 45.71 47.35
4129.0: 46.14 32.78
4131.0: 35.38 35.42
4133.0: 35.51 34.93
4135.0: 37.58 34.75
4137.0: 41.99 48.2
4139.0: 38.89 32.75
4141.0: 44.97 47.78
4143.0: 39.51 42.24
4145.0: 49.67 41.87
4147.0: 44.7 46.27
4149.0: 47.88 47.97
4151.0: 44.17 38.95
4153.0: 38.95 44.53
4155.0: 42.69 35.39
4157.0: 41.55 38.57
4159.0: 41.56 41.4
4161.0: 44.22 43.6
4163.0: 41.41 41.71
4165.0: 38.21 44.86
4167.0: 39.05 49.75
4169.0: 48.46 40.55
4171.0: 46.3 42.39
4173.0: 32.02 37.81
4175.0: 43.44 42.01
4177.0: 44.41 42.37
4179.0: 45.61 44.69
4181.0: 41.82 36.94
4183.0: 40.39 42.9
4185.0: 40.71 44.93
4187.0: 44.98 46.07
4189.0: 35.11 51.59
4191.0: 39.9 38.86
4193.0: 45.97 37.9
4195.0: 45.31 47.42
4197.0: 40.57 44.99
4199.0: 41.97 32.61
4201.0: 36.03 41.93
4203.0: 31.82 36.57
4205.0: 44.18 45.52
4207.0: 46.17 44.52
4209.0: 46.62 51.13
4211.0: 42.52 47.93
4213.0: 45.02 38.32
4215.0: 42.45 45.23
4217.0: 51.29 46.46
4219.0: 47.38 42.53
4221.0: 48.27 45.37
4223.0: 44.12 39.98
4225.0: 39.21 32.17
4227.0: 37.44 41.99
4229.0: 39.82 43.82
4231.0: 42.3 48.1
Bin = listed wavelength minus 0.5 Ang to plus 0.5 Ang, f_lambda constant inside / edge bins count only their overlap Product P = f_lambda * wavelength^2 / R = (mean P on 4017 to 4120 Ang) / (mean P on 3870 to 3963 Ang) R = 1.3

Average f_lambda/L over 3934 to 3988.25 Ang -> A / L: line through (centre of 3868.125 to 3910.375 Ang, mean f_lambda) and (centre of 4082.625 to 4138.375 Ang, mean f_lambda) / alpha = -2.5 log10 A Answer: 0.18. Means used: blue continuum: 34.8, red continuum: 39.1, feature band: 30.7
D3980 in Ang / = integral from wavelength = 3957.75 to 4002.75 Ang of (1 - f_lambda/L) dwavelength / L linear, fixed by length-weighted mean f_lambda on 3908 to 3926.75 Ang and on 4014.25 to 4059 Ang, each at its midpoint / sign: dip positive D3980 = 8.3 Ang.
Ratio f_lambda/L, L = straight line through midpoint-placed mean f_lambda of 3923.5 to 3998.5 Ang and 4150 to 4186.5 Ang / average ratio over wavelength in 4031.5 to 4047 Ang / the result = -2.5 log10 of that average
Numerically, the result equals -0.23 mag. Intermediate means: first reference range 31.8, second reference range 42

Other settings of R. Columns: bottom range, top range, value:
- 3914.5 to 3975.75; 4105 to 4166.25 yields 1.46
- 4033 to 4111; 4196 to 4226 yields 1.15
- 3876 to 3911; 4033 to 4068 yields 1.31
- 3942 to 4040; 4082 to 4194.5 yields 1.19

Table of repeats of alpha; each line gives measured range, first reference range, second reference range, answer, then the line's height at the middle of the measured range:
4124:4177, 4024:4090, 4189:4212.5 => 0.006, 42.1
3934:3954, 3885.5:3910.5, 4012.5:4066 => 0.112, 36.7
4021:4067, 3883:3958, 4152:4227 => -0.114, 37.8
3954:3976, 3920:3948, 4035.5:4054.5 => 0.274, 34.8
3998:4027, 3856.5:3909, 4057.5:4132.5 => -0.107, 37.8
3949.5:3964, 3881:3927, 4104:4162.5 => 0.134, 36.9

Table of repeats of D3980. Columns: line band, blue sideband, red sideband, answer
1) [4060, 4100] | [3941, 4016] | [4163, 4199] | -1.8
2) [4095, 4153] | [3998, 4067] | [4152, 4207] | 2.7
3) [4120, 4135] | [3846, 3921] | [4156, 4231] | -0.2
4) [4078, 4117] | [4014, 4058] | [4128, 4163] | 3.4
